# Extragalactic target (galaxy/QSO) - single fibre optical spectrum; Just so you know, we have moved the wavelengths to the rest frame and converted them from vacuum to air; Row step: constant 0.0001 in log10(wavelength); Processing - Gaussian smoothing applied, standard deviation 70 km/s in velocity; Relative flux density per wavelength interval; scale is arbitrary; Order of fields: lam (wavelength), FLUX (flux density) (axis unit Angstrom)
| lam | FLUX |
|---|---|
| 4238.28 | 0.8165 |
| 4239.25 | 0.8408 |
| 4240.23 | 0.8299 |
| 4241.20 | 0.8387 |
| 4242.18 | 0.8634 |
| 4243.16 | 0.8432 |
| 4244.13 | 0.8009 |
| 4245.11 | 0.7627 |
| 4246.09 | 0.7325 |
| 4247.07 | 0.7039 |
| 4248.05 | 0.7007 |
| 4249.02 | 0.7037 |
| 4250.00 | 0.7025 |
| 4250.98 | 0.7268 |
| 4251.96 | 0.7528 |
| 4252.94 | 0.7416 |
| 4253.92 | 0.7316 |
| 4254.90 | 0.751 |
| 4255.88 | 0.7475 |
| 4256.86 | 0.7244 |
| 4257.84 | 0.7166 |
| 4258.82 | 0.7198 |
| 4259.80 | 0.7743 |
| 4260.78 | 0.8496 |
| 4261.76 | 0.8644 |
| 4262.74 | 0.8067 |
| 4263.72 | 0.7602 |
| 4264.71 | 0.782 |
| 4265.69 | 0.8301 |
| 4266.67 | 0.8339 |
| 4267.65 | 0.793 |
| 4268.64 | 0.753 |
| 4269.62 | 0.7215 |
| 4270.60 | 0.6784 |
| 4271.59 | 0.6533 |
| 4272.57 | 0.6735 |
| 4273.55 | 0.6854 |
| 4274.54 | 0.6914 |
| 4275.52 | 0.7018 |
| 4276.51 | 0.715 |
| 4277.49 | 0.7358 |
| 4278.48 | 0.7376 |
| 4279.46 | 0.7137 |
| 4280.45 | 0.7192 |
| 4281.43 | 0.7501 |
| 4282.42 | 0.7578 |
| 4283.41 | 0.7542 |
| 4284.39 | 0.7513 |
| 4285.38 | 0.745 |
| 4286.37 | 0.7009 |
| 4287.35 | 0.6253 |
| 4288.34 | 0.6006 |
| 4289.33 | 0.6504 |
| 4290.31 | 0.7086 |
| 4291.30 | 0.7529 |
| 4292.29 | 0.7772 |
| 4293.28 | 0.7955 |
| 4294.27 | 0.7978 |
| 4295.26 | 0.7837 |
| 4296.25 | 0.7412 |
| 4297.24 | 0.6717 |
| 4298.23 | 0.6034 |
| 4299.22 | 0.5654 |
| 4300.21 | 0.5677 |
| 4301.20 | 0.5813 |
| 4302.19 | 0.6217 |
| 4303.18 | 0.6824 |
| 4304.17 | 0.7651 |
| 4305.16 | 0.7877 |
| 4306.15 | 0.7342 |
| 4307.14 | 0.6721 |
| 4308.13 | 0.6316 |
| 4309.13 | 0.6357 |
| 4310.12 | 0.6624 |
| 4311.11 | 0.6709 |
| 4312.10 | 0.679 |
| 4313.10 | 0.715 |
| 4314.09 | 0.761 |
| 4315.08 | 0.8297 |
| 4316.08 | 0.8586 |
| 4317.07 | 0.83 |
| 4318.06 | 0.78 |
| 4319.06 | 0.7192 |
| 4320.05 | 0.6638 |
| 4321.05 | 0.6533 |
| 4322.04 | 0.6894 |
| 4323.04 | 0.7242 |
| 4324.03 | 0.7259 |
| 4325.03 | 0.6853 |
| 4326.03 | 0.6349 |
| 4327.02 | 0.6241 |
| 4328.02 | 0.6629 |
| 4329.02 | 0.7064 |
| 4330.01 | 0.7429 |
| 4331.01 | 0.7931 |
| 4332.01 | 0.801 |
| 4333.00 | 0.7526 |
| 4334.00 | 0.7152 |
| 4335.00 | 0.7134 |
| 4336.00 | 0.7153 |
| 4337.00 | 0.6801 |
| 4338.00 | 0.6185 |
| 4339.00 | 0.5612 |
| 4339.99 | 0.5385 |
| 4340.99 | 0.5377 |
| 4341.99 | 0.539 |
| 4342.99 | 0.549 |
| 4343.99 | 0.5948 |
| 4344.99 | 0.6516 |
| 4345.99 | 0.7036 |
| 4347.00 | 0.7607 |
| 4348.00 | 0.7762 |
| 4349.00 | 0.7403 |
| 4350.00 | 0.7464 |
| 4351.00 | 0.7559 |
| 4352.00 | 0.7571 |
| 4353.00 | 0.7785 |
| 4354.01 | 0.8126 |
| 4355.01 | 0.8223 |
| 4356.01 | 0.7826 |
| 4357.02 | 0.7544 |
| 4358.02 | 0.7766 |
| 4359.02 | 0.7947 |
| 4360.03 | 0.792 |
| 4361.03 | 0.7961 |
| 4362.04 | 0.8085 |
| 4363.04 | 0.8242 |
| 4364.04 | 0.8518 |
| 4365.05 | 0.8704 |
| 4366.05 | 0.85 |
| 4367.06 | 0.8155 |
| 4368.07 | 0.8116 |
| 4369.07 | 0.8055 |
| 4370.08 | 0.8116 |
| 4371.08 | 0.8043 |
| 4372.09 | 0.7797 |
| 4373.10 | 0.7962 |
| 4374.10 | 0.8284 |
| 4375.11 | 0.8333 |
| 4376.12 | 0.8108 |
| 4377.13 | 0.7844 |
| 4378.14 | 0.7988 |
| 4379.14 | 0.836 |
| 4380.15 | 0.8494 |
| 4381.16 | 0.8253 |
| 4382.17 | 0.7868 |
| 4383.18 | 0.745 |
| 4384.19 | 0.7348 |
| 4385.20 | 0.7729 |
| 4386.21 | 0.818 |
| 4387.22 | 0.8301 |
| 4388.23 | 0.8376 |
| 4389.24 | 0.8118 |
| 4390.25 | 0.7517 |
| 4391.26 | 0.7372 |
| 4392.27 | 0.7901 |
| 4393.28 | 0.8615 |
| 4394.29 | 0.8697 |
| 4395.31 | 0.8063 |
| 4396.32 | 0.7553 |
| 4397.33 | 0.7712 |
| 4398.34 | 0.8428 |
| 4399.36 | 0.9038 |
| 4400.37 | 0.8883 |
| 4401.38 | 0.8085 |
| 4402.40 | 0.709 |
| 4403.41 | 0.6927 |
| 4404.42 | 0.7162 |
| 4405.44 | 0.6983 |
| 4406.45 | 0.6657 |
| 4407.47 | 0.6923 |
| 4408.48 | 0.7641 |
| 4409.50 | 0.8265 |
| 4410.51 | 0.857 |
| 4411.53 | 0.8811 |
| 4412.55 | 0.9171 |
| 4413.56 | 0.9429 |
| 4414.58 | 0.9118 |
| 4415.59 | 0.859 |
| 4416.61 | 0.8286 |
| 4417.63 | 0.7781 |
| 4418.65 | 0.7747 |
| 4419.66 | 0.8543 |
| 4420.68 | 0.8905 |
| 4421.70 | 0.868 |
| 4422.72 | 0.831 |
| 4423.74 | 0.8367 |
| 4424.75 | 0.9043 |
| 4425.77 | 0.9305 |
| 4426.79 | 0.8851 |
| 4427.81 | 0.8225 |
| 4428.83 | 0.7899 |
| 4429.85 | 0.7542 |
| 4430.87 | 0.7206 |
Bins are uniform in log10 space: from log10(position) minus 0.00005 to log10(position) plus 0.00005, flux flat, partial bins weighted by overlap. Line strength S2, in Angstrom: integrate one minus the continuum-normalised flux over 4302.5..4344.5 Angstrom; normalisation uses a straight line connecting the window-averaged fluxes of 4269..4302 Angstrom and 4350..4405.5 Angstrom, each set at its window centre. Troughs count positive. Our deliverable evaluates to 2.8 Angstrom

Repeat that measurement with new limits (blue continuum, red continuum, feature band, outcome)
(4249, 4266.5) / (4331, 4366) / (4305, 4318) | 0.24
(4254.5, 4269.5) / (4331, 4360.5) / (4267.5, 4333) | 3.32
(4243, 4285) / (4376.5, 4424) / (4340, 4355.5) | 1.73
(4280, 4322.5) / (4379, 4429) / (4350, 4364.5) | -0.47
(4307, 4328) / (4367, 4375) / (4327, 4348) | 2.12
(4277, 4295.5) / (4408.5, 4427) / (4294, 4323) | 1.92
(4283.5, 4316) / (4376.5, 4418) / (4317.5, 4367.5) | 1.50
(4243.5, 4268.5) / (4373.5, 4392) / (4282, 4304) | 2.24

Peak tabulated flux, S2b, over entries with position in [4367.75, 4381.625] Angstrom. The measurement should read 0.8494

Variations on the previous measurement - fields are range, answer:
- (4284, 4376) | 0.8704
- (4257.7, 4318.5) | 0.8644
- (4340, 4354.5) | 0.8126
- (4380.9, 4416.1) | 0.9429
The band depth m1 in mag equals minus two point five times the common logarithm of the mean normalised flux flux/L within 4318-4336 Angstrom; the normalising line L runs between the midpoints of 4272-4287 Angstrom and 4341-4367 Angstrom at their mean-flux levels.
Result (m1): 0.05 mag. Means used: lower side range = 0.721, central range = 0.709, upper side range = 0.752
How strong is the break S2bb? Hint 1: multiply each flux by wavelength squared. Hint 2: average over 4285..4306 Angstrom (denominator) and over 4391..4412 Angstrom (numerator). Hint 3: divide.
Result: 1.20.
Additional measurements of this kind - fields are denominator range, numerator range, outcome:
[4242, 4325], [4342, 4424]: 1.15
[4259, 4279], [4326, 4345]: 0.90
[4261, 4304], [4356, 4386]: 1.17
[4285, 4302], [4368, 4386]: 1.22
